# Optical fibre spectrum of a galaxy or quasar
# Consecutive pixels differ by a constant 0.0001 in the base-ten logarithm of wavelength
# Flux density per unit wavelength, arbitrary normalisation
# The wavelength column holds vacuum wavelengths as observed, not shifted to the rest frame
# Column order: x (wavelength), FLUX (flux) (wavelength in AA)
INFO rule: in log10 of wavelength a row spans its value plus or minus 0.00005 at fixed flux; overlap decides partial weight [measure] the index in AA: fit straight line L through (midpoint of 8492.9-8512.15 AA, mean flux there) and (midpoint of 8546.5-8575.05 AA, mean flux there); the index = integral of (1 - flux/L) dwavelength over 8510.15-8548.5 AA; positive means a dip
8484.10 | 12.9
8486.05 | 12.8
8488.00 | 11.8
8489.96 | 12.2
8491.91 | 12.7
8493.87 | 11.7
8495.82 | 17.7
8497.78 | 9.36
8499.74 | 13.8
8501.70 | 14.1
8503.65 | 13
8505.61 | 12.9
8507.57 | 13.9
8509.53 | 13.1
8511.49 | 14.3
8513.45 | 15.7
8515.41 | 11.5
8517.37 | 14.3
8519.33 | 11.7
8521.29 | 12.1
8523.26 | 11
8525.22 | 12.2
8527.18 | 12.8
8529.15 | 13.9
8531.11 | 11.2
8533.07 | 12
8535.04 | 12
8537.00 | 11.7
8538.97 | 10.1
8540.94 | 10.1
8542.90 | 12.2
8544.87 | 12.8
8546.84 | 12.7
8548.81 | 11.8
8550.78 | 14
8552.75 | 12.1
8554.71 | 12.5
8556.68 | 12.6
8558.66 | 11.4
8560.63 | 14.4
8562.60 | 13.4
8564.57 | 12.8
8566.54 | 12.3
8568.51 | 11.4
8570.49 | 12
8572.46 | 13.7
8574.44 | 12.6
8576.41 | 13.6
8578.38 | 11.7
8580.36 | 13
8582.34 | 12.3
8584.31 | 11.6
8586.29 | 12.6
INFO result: 2.1 AA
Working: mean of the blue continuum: 13.4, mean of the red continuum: 12.6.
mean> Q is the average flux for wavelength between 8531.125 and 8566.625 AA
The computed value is 12.2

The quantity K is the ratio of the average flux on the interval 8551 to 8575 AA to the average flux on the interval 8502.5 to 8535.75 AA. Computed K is 0.99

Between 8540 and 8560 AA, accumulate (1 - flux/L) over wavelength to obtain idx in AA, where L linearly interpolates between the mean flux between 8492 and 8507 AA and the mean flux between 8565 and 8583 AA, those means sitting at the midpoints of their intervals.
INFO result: 0.7 AA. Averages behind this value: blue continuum 13.2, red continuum 12.5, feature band 12.3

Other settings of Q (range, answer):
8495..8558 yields 12.6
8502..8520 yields 13.4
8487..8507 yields 12.9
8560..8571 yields 12.7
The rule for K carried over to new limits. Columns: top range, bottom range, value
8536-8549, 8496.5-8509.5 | 0.90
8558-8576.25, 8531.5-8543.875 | 1.12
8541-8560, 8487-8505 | 0.96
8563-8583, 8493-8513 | 0.93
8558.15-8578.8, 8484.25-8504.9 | 0.98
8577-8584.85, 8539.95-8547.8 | 1.03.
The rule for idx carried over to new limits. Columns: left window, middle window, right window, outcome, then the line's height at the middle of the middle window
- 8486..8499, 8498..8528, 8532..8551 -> -1.7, 12.3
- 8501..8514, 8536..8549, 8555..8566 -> 1.5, 13.2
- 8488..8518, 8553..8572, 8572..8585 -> 0.3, 12.8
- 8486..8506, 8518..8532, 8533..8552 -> 0.1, 12.3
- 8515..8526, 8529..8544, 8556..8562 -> 1.1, 12.4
